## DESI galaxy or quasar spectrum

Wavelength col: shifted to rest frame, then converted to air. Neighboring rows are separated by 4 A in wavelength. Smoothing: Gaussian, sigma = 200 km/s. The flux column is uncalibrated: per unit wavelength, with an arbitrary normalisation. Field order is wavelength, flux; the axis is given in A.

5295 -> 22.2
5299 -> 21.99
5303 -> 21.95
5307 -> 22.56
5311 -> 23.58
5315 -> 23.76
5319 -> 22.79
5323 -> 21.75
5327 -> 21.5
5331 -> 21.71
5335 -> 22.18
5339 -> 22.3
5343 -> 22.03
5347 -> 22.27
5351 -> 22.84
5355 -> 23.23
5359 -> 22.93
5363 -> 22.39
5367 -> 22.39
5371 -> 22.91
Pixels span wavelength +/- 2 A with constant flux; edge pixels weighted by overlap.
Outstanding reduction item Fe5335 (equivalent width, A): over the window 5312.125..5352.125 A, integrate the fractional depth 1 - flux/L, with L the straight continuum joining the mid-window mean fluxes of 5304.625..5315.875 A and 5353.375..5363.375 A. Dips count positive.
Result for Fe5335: 1.3 A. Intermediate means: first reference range 23.2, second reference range 22.9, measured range 22.3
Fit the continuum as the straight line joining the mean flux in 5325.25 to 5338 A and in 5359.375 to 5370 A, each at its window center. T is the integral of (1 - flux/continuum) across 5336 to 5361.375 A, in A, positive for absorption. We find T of -0.4 A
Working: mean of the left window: 21.8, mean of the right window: 22.5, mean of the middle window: 22.6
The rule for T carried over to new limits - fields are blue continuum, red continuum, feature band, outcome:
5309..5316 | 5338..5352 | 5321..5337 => 0.8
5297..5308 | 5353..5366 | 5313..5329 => -0.1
